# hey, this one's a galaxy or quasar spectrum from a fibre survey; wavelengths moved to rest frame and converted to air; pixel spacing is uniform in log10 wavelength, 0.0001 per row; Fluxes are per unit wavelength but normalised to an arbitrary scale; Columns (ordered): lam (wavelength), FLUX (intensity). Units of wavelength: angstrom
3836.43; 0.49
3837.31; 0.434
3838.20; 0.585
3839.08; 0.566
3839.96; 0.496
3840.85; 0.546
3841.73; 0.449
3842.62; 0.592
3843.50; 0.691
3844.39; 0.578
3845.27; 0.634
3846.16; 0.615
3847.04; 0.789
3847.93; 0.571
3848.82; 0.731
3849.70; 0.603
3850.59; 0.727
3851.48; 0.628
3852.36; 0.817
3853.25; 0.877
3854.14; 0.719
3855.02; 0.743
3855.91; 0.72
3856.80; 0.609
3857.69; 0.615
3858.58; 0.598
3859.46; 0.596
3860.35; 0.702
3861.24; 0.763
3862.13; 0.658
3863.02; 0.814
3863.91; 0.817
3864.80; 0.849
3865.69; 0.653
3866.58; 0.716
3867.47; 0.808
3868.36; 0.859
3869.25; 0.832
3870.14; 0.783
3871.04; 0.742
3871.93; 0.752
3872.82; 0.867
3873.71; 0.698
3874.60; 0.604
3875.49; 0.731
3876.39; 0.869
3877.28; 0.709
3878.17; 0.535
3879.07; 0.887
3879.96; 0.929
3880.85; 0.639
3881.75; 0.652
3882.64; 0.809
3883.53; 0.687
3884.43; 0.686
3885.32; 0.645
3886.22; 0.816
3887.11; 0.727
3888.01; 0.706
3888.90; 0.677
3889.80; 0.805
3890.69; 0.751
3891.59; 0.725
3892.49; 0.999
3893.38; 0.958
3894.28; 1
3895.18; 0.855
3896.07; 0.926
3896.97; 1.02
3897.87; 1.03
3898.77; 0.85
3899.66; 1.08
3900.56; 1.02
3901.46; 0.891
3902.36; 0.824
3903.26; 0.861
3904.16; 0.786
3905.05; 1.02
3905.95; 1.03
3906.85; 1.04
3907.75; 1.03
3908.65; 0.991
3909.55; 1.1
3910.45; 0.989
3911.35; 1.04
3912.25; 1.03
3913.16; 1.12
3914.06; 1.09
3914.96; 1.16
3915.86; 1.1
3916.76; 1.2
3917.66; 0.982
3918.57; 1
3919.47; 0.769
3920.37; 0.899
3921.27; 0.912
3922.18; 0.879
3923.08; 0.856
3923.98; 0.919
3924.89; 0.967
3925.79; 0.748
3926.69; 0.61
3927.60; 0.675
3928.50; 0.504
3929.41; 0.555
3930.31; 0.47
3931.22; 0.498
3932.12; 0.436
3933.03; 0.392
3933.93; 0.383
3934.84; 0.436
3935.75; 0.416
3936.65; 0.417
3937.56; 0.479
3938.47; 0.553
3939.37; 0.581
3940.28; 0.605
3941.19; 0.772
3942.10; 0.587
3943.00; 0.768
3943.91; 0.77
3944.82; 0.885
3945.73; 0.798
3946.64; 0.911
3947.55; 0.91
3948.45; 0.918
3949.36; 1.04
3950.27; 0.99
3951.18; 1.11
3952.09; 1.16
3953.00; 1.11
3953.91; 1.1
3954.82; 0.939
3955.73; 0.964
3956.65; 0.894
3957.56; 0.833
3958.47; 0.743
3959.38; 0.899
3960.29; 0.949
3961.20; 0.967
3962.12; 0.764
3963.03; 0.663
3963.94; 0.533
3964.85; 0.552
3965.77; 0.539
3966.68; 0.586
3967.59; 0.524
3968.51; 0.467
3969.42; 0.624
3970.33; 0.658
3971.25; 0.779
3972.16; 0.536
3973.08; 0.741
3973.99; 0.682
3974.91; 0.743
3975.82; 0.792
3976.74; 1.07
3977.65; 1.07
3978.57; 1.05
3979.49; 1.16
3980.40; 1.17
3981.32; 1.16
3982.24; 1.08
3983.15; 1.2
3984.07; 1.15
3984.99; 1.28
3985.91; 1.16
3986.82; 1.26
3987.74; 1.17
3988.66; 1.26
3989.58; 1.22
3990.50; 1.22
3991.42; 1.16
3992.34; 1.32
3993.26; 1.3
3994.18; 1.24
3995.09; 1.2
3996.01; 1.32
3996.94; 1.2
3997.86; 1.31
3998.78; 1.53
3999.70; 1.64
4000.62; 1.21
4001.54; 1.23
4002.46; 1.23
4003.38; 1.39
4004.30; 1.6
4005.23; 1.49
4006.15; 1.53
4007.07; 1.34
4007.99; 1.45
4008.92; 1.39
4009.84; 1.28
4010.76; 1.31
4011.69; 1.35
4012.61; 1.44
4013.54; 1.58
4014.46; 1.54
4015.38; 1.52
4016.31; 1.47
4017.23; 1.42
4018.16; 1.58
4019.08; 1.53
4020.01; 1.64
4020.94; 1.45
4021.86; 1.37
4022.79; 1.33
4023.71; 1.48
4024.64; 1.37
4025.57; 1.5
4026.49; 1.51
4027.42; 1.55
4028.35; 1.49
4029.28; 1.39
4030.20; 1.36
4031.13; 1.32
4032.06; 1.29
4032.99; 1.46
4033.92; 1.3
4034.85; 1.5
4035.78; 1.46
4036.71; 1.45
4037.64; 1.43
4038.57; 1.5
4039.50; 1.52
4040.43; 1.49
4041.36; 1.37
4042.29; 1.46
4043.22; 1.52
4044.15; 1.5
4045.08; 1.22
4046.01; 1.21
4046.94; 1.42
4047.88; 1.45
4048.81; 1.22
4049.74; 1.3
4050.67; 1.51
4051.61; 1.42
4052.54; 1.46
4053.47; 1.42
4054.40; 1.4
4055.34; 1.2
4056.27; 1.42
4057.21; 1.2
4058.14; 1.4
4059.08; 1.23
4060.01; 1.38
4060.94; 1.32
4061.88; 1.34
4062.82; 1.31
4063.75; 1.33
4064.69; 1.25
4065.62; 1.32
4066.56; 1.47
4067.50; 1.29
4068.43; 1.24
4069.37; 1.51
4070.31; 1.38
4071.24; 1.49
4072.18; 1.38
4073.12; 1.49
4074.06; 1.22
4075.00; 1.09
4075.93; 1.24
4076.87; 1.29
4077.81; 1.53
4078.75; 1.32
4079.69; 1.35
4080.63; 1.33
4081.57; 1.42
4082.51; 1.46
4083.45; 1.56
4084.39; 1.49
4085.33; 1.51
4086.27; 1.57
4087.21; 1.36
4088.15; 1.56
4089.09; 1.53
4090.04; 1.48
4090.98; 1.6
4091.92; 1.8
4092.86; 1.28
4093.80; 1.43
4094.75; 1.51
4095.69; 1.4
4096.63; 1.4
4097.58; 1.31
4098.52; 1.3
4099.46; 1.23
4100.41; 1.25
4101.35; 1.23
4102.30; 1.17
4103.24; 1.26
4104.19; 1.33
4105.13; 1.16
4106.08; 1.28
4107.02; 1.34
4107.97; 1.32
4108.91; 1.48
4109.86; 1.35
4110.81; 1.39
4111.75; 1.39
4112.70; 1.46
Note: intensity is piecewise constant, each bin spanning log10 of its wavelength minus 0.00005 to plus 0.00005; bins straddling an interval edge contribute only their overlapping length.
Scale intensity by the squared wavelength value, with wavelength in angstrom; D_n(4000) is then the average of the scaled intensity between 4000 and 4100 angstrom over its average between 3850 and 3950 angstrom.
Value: 1.9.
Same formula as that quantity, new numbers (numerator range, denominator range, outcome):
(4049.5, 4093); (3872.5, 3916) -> 1.74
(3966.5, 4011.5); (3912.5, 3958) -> 1.46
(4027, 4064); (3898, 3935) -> 1.72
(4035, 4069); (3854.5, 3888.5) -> 2.06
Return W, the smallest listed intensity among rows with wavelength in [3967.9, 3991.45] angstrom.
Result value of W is 0.467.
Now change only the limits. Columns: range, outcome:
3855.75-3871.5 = 0.596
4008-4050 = 1.21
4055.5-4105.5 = 1.09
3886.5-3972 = 0.383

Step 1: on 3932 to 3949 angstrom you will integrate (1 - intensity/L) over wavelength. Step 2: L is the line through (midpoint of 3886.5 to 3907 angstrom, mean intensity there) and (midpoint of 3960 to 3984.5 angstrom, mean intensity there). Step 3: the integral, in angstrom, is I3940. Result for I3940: 4.2 angstrom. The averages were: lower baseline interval 0.892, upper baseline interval 0.822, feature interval 0.639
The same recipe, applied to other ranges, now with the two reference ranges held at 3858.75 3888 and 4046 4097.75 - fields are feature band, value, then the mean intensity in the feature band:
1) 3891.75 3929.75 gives -3.3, 0.935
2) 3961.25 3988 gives 5.3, 0.867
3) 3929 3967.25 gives 9.9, 0.735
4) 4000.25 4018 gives -3.4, 1.41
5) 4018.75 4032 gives -2.2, 1.44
